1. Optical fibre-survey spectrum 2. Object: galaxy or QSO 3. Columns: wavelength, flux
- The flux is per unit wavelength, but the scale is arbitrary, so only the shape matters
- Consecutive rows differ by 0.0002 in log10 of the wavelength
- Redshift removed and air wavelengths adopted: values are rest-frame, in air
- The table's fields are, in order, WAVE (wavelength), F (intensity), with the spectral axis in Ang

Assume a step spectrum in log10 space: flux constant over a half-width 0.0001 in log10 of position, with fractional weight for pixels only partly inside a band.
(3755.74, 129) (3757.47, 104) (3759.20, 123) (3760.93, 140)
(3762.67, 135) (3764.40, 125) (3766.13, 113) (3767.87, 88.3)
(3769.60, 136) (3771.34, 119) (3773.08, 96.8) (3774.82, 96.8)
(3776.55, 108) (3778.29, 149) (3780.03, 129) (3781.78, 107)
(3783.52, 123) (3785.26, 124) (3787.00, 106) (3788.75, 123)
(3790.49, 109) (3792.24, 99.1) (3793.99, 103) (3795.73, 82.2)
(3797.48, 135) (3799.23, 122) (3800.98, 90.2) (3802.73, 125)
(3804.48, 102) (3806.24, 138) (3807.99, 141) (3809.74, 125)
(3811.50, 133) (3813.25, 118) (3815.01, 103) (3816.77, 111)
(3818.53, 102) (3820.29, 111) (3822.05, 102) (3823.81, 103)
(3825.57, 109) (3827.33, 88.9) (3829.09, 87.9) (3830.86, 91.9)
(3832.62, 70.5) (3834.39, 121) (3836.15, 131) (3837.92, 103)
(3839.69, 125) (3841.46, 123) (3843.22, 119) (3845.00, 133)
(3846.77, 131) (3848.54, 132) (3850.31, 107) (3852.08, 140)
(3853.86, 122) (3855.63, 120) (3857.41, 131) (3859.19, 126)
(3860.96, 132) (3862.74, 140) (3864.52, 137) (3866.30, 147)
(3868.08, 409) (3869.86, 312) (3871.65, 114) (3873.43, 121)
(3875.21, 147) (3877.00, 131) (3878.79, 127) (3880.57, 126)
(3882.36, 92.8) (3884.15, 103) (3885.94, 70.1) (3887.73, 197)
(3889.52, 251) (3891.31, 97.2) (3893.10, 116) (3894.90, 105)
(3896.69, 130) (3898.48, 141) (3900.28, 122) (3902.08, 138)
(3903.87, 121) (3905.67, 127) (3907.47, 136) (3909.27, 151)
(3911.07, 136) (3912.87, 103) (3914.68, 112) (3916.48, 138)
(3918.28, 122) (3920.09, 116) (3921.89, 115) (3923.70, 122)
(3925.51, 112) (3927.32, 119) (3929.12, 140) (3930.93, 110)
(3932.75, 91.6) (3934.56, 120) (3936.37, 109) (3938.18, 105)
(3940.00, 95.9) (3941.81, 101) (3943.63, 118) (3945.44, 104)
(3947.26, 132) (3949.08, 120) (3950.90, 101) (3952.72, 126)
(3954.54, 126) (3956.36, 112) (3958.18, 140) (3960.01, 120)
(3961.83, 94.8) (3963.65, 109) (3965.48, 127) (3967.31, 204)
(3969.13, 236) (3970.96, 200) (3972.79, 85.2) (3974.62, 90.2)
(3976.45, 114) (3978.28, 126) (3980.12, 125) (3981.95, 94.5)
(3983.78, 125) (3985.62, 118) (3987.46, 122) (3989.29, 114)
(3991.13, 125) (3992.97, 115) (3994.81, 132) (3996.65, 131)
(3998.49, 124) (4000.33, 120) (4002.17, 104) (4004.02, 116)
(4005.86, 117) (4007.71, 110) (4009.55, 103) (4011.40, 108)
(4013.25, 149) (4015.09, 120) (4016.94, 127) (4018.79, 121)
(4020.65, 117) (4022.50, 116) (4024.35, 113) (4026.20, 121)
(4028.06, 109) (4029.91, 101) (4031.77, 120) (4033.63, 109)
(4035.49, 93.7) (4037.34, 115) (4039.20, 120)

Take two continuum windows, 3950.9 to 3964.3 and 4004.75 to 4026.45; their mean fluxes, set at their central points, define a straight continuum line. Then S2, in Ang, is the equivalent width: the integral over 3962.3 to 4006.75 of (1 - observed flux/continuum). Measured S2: -3.7 Ang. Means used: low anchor 117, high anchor 118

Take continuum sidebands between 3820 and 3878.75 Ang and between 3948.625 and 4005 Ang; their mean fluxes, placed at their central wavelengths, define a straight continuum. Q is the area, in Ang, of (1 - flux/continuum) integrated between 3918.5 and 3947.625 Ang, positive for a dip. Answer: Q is 3.5 Ang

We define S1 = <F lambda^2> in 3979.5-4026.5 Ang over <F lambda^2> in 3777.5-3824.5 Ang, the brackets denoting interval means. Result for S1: 1.1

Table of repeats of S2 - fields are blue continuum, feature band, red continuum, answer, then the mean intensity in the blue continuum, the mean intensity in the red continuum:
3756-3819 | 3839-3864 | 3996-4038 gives -2.4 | 116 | 116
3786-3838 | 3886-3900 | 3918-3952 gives -3.8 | 110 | 113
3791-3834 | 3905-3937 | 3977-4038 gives -2.3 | 108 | 117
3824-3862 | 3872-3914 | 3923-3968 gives -4.5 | 116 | 118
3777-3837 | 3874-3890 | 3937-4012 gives -2.6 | 112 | 122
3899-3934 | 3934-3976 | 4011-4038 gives -1.6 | 123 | 116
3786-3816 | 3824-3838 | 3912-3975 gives 1.9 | 115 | 123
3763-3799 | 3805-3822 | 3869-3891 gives 0.8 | 114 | 148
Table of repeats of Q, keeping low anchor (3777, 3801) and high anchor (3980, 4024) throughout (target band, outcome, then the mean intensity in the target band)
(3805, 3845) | 1.3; 112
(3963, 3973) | -4.1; 167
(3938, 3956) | 0.7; 113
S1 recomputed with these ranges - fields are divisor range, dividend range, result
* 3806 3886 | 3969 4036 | 1.00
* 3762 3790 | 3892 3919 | 1.15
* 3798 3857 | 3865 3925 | 1.28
